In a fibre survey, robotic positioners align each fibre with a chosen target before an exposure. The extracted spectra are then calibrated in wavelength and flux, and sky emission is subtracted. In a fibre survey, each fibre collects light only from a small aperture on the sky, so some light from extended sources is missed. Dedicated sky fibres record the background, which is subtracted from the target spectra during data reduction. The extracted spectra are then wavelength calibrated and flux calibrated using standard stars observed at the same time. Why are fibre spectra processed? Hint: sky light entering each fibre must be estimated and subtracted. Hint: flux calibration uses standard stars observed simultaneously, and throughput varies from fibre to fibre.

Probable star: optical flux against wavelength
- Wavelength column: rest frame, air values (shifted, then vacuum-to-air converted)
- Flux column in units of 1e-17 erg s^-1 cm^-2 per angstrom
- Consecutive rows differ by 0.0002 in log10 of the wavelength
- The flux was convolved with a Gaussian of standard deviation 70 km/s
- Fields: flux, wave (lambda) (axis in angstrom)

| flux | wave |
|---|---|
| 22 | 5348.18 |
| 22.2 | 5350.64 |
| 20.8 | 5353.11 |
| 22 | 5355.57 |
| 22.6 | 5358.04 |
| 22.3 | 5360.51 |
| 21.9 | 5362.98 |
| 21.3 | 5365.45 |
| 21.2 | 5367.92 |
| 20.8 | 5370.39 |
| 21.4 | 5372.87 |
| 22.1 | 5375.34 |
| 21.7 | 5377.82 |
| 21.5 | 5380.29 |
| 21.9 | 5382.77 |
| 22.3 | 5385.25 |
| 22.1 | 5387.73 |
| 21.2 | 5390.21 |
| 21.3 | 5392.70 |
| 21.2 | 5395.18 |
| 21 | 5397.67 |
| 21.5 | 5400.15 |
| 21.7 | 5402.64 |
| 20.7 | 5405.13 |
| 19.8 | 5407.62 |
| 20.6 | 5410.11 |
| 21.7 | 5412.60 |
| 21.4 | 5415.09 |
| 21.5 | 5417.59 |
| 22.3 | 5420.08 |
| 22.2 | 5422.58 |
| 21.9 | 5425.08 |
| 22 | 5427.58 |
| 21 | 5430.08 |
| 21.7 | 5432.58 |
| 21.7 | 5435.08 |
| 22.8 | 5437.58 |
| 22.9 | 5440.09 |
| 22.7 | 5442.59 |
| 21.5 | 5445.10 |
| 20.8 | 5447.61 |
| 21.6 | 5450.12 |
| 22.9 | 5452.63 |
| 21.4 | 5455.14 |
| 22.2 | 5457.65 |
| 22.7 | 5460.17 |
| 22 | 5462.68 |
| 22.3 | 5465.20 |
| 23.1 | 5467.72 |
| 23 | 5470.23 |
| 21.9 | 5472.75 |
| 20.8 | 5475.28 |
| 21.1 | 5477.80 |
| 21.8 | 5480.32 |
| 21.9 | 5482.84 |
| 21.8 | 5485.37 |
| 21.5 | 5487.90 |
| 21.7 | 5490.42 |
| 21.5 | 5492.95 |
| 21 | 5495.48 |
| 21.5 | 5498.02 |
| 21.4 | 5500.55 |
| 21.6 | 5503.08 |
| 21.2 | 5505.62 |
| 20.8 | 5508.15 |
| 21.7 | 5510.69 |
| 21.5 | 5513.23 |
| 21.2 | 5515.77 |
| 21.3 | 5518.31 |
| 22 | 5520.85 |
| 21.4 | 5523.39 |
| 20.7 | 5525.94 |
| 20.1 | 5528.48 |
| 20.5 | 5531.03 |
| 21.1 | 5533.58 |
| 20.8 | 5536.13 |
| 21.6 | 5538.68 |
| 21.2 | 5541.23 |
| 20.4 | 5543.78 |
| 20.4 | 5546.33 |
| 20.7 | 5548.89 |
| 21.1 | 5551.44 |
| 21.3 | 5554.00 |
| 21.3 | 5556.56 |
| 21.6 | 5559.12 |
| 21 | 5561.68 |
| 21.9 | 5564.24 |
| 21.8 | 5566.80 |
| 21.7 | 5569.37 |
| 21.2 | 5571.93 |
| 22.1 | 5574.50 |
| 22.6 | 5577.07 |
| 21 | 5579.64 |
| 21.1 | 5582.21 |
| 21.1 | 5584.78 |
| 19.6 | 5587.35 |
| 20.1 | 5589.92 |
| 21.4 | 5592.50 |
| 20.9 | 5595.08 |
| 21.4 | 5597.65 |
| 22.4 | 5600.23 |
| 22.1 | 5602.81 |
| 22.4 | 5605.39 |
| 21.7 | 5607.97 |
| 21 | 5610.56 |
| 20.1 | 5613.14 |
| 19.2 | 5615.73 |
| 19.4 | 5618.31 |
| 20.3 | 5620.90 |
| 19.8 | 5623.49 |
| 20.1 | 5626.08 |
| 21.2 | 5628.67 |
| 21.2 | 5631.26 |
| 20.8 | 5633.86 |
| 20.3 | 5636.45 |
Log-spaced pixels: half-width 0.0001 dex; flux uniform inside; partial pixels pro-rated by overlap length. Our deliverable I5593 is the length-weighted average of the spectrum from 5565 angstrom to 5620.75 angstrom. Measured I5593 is 21.1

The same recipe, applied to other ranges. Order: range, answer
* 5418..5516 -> 21.8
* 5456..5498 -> 21.9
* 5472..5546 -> 21.3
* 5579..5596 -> 20.7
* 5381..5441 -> 21.6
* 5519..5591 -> 21.1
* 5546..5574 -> 21.3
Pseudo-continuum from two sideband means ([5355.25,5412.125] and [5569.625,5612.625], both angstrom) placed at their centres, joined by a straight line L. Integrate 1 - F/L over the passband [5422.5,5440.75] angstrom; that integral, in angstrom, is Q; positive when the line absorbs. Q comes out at -0.46 angstrom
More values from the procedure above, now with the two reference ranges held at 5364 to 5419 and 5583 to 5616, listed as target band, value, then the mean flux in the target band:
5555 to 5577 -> -0.52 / 21.6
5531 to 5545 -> 0.13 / 21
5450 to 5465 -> -0.64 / 22.2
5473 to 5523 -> -0.52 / 21.4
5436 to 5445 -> -0.55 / 22.6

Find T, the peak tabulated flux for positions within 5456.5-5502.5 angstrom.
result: 23.1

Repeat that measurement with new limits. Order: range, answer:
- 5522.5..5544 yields 21.6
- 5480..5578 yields 22.6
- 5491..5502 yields 21.5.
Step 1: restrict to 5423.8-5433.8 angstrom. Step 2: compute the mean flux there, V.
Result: 21.6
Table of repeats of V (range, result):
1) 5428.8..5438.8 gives 21.8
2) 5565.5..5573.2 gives 21.6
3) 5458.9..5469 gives 22.5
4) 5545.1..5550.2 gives 20.6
